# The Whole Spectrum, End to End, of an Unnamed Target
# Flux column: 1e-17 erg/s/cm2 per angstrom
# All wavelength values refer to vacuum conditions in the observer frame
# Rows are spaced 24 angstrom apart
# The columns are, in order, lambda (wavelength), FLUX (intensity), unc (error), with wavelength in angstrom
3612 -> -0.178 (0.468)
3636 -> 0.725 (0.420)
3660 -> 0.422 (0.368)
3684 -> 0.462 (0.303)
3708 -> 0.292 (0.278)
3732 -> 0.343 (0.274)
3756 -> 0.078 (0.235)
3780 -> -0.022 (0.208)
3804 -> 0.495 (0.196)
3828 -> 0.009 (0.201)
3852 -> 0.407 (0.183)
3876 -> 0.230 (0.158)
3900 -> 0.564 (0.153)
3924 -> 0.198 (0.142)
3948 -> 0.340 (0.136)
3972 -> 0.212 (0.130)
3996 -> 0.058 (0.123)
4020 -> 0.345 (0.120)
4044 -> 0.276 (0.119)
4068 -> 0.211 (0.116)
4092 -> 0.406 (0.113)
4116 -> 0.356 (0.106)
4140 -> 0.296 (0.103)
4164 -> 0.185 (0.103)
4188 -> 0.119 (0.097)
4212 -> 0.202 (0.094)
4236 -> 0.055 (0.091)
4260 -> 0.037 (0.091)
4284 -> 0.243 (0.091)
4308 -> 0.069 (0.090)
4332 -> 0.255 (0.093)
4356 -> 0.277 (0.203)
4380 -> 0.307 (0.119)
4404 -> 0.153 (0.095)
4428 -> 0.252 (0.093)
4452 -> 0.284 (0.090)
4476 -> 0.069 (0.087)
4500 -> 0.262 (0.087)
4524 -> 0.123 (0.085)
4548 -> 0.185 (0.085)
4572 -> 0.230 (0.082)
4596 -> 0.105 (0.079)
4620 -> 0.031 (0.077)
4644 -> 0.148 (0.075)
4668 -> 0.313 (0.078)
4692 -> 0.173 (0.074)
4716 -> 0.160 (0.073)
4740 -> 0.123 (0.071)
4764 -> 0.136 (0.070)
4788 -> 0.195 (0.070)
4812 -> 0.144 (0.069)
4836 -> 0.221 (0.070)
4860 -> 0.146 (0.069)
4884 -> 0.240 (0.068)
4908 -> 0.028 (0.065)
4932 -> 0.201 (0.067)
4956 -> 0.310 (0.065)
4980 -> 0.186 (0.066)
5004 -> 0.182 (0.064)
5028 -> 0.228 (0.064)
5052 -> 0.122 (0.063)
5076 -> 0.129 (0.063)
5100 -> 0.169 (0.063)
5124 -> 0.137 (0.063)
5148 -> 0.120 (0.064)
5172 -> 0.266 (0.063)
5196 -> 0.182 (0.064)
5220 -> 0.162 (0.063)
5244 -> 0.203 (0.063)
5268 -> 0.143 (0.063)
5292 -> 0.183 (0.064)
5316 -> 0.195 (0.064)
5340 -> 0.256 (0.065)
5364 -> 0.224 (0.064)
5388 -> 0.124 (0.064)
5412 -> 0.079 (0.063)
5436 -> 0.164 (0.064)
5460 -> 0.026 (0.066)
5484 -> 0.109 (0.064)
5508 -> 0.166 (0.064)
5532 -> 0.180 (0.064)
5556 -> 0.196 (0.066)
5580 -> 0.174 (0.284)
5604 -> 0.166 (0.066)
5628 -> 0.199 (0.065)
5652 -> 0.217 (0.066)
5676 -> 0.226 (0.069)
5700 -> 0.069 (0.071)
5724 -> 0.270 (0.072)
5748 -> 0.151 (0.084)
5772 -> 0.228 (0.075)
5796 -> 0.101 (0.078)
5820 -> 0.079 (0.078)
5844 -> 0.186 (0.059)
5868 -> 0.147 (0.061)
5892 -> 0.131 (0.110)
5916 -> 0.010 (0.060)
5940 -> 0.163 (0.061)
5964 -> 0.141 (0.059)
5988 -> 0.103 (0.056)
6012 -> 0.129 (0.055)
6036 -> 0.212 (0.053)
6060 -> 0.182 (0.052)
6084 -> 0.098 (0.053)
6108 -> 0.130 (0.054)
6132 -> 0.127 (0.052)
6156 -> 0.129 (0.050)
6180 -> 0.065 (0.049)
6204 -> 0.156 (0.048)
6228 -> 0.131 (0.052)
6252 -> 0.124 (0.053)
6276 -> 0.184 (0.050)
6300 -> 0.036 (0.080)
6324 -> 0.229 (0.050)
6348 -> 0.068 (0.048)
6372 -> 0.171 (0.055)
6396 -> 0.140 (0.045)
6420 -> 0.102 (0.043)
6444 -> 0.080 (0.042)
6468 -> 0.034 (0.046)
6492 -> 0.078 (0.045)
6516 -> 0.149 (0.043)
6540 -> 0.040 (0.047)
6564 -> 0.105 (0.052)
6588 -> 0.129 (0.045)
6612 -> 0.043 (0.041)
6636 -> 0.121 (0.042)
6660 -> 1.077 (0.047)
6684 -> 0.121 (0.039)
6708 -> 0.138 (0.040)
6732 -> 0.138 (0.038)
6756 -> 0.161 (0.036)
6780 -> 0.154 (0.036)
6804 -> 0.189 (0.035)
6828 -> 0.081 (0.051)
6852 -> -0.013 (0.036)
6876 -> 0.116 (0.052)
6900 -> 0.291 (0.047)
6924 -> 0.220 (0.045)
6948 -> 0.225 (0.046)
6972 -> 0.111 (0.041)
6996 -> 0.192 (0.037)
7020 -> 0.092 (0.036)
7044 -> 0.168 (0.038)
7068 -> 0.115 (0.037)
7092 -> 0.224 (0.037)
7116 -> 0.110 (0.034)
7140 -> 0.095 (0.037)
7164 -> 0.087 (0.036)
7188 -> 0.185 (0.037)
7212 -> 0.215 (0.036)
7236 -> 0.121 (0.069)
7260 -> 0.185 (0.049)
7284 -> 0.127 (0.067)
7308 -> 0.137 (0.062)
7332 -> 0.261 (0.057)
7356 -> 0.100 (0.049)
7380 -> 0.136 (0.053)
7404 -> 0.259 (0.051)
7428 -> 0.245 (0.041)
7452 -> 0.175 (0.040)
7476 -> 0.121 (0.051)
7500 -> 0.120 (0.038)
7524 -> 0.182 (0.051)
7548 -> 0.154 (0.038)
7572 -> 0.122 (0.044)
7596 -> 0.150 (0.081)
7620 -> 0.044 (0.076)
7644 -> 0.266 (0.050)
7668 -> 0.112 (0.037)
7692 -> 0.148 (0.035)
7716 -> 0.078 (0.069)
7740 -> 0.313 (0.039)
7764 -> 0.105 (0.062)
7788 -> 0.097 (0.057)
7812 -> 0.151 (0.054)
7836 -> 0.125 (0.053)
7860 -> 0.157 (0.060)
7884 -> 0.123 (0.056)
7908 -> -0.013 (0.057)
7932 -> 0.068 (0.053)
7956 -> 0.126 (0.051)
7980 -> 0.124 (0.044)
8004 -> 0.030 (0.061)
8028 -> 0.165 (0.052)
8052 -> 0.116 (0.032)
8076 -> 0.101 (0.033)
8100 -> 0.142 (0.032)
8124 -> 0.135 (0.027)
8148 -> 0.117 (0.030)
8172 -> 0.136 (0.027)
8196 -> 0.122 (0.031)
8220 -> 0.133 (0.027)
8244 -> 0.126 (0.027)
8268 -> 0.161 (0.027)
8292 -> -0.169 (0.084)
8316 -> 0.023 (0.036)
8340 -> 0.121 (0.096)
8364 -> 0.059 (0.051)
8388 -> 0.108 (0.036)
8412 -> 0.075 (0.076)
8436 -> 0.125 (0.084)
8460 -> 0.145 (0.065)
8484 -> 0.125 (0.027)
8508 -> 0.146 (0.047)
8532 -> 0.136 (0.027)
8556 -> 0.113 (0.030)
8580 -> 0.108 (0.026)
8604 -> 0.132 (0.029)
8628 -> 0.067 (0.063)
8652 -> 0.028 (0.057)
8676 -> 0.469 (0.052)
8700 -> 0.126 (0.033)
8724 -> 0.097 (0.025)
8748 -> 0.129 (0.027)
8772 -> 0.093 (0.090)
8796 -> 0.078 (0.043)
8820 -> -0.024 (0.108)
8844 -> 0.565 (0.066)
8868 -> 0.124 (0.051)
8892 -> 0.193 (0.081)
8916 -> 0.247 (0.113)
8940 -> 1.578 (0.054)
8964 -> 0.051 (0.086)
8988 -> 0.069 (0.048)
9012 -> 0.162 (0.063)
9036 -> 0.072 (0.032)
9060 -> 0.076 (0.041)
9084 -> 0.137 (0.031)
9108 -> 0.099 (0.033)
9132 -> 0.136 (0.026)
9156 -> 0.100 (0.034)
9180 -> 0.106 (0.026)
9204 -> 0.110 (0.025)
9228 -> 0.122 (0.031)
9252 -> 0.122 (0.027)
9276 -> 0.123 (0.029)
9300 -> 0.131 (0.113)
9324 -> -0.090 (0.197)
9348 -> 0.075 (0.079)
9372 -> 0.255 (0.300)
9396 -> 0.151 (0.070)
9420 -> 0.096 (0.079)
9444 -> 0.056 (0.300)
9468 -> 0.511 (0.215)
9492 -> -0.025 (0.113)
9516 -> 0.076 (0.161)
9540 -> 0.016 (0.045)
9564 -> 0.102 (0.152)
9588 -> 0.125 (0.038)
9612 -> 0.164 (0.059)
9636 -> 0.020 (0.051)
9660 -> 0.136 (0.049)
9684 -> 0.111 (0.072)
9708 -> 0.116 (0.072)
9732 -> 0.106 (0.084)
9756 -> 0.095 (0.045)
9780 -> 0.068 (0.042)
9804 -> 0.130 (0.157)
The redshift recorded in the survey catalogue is 0.78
